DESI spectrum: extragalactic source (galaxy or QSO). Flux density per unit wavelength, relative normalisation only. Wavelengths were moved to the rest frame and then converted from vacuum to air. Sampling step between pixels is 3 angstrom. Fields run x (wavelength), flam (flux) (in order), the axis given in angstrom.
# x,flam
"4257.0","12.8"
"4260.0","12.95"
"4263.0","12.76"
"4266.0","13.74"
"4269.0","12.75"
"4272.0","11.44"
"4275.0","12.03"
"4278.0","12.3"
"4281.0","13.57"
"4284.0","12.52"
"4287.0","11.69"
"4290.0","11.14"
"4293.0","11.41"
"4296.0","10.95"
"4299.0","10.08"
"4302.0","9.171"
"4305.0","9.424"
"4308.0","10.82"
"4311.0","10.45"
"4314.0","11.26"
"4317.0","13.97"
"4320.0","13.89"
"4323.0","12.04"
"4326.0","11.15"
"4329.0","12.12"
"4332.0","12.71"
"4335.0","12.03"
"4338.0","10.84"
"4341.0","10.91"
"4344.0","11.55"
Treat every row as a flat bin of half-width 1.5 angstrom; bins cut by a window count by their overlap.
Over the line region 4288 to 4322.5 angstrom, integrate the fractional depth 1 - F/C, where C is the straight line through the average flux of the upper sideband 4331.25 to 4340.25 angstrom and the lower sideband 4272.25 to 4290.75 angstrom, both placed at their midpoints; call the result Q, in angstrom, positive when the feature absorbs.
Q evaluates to 2.31 angstrom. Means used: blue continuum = 12.2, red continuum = 11.7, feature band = 11.2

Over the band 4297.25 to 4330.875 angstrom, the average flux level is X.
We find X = 11.3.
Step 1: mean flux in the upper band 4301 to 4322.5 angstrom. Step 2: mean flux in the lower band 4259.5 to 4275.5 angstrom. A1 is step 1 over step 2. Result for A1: 0.90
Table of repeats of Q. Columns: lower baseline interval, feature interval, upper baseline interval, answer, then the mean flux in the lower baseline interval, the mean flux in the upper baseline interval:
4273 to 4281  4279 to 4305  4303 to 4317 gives 1.0 angstrom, 12.4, 10.8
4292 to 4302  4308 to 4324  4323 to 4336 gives -1.1 angstrom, 10.5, 12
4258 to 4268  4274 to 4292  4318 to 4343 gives 0.8 angstrom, 13.1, 12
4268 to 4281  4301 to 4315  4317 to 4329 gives 2.5 angstrom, 12.3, 12.5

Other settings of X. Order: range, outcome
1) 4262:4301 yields 12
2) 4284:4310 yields 10.7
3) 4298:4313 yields 10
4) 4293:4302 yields 10.4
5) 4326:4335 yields 12.1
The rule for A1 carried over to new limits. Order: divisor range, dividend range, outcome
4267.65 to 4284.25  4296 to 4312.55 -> 0.81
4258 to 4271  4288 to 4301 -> 0.84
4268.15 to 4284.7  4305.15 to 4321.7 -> 0.96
